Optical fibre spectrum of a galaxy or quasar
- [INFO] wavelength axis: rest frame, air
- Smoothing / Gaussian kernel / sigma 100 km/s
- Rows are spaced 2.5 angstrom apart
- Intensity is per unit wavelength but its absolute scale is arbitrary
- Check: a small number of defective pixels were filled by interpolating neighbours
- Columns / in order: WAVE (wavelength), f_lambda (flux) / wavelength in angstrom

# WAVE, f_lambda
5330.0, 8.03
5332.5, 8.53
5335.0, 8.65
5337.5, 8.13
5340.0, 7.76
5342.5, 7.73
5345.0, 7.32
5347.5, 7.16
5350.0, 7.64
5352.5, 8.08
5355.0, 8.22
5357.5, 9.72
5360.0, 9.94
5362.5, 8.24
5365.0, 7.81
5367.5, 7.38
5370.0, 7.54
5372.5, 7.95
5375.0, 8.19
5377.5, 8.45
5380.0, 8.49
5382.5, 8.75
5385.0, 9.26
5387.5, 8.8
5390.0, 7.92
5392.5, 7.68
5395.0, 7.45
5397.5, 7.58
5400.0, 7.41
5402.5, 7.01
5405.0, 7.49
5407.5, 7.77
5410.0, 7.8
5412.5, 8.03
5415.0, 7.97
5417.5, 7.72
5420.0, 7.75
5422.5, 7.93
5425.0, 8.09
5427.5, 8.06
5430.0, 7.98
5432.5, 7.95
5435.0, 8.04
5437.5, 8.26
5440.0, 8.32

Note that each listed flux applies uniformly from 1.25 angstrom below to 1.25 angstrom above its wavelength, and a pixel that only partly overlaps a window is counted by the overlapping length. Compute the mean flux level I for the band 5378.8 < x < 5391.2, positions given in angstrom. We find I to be 8.65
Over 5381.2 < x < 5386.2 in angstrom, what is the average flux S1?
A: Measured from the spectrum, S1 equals 9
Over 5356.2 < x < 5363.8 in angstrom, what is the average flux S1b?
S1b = 9.28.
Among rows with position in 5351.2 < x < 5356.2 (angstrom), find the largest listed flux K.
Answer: 8.22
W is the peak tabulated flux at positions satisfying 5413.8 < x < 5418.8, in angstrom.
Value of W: 7.97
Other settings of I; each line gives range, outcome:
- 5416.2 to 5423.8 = 7.8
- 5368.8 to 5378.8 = 8.04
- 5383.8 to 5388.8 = 9.02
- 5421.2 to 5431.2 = 8.01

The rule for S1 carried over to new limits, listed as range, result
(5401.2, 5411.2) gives 7.52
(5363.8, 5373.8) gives 7.67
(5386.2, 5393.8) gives 8.14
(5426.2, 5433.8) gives 8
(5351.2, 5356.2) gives 8.14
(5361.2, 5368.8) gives 7.82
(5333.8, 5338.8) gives 8.38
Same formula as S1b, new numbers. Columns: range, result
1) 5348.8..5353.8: 7.87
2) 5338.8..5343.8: 7.74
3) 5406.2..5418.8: 7.86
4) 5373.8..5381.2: 8.38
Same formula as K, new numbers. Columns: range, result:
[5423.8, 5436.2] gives 8.09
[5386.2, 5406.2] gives 8.8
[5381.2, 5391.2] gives 9.26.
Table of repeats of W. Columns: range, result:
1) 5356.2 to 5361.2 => 9.94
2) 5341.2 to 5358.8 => 9.72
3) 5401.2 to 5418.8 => 8.03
